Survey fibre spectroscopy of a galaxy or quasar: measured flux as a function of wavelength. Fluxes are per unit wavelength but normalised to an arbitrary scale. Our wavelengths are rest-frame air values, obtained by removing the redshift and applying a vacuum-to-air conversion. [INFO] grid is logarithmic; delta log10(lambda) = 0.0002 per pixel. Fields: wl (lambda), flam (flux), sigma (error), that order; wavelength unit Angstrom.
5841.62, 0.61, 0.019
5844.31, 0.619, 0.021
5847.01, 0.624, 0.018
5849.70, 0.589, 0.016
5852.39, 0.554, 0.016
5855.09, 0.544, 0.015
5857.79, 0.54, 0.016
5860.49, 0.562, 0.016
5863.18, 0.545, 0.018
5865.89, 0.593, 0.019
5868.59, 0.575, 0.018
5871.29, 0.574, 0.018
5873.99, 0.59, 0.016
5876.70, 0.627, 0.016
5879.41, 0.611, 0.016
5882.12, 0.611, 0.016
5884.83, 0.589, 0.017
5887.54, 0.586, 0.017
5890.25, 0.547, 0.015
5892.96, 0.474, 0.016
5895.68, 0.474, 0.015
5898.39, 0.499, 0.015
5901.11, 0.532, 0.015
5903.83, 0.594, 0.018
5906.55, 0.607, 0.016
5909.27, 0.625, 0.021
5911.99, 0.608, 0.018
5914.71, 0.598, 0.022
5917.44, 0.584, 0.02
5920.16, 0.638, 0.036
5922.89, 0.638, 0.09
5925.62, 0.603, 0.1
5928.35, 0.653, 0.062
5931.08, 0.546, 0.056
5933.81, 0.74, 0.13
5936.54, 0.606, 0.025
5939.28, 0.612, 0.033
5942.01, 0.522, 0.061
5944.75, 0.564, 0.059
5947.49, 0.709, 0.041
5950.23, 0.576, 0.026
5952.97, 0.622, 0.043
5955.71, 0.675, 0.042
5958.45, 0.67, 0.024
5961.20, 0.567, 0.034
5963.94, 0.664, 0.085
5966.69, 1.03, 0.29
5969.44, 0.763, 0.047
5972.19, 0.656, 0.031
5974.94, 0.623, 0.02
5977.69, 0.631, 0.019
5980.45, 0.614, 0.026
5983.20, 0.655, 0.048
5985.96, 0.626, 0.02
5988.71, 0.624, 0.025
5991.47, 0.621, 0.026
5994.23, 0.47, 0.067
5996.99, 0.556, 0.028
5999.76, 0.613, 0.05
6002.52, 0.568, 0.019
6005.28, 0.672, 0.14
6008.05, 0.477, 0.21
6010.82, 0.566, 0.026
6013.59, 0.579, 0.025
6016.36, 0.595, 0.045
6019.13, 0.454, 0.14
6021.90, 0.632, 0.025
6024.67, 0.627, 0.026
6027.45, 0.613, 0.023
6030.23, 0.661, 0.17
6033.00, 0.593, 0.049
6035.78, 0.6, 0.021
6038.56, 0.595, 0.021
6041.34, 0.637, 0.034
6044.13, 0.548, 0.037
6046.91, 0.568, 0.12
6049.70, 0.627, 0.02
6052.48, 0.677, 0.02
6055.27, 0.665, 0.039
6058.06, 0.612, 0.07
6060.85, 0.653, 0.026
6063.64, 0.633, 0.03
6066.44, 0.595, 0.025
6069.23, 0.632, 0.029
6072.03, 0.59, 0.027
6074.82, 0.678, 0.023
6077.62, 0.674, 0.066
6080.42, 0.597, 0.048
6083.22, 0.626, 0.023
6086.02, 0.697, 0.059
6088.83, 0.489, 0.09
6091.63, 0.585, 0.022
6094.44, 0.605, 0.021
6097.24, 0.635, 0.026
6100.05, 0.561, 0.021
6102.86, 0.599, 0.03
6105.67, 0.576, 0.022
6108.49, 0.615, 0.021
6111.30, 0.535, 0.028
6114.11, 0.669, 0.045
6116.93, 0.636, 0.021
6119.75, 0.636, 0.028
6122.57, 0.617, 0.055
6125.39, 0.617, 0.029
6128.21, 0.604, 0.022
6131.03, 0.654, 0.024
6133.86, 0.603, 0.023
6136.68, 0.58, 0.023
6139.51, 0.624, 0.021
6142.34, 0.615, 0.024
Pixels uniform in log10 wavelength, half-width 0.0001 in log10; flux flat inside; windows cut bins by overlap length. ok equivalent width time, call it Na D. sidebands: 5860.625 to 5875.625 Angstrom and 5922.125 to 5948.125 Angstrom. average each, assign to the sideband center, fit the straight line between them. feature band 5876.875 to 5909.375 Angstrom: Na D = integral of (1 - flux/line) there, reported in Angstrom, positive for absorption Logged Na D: 1.55 Angstrom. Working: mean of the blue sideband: 0.575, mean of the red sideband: 0.616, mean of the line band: 0.562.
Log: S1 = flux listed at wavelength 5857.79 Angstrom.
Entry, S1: 0.54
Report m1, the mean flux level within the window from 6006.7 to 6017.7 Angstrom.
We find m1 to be 0.554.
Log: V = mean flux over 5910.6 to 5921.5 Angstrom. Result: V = 0.607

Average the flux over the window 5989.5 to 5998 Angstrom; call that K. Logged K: 0.554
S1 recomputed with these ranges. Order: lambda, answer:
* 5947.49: 0.709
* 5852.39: 0.554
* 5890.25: 0.547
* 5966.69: 1.03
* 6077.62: 0.674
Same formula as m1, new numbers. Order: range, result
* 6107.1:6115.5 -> 0.607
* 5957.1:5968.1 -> 0.733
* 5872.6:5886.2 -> 0.605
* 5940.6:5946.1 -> 0.544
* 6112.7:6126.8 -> 0.635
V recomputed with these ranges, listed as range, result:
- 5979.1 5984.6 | 0.635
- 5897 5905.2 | 0.541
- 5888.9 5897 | 0.498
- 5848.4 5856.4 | 0.562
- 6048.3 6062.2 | 0.647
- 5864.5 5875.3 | 0.583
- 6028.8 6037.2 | 0.618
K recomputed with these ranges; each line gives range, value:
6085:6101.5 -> 0.593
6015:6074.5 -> 0.611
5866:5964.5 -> 0.597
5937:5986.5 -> 0.654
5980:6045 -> 0.592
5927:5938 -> 0.636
